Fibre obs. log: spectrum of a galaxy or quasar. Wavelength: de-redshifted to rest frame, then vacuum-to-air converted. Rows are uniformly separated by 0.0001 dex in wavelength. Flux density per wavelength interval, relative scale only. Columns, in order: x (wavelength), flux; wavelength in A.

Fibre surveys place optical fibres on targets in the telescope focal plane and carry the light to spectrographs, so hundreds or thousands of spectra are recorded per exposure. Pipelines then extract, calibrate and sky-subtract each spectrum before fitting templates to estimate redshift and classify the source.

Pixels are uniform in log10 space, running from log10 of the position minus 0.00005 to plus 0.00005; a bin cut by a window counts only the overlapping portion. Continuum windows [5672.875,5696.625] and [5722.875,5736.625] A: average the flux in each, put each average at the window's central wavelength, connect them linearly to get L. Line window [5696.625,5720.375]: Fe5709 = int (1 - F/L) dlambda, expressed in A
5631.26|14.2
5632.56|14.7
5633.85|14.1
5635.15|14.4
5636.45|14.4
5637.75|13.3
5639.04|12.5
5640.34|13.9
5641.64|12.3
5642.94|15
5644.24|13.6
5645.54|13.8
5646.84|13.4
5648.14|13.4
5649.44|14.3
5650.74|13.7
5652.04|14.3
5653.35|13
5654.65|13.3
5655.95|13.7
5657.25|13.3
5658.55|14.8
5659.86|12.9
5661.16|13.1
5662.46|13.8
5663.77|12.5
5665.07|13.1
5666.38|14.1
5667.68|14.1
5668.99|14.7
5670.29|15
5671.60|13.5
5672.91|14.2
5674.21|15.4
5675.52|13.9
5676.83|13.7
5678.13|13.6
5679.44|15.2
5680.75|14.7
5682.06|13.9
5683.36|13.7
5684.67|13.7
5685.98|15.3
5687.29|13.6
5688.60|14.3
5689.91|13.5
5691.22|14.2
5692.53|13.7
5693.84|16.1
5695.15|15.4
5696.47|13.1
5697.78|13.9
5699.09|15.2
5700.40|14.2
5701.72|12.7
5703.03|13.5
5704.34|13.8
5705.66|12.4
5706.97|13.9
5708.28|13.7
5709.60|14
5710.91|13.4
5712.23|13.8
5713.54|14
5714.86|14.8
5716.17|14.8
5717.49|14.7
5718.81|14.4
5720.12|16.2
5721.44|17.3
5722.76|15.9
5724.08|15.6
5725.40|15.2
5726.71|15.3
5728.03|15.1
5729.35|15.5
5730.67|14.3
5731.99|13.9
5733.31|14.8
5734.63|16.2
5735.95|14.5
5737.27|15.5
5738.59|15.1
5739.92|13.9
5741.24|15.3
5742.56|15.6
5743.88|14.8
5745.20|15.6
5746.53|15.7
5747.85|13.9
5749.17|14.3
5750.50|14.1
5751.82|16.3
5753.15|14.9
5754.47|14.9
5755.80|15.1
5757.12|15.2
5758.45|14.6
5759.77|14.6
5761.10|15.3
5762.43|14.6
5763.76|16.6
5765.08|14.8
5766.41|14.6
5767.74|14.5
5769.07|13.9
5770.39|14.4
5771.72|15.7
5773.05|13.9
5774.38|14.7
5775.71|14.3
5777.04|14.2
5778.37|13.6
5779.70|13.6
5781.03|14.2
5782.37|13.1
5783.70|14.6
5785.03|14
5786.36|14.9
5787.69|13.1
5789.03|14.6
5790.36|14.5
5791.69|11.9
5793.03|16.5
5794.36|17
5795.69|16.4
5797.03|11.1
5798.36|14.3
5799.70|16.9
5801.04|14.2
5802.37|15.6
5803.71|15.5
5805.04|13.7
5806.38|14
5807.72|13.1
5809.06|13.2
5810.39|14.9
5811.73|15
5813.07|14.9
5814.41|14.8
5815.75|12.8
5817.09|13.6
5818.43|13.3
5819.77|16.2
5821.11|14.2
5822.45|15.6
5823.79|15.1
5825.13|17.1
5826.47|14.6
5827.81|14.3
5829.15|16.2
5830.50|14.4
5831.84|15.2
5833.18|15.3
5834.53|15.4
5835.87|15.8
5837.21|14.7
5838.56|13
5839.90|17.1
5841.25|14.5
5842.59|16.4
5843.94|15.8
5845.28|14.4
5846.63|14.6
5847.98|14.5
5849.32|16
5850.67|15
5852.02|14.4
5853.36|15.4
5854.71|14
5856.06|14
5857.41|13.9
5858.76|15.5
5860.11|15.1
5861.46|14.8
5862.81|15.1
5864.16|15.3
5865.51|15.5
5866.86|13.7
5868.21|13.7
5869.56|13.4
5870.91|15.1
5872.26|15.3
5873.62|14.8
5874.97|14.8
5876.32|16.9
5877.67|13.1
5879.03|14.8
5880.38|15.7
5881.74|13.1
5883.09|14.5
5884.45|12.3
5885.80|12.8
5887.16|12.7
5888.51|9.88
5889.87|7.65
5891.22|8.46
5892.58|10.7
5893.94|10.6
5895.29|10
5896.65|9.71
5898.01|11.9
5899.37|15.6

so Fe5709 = 1.12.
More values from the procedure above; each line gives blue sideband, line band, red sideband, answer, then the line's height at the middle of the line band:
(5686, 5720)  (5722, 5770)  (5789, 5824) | -2.4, 14.3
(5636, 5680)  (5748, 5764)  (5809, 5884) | -0.7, 14.3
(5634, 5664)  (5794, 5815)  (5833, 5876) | -0.1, 14.6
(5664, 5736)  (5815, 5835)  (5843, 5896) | -1.3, 13.9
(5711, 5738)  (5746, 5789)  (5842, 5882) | 1.2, 15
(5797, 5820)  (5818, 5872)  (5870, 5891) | -4.1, 13.9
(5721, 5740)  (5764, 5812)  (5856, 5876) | 1.9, 15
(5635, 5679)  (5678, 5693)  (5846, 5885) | -0.3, 13.9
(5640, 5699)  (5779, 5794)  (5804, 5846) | 0.5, 14.6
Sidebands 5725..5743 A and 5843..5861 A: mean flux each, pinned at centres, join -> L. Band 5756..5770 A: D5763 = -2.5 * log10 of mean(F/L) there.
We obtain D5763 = 0.01 mag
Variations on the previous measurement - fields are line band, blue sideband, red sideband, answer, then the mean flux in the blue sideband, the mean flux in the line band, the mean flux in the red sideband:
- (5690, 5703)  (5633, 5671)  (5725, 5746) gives 0.02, 13.7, 14.2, 15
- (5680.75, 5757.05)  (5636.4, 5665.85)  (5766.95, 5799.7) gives -0.05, 13.5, 14.6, 14.3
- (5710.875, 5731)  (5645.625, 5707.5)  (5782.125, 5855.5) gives -0.07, 13.9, 15.1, 14.8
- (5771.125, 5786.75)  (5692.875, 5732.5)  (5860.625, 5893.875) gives -0.01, 14.5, 14.2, 13.5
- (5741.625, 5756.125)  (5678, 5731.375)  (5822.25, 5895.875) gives -0.05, 14.4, 15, 14.2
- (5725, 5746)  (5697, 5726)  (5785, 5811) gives -0.04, 14.4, 15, 14.5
